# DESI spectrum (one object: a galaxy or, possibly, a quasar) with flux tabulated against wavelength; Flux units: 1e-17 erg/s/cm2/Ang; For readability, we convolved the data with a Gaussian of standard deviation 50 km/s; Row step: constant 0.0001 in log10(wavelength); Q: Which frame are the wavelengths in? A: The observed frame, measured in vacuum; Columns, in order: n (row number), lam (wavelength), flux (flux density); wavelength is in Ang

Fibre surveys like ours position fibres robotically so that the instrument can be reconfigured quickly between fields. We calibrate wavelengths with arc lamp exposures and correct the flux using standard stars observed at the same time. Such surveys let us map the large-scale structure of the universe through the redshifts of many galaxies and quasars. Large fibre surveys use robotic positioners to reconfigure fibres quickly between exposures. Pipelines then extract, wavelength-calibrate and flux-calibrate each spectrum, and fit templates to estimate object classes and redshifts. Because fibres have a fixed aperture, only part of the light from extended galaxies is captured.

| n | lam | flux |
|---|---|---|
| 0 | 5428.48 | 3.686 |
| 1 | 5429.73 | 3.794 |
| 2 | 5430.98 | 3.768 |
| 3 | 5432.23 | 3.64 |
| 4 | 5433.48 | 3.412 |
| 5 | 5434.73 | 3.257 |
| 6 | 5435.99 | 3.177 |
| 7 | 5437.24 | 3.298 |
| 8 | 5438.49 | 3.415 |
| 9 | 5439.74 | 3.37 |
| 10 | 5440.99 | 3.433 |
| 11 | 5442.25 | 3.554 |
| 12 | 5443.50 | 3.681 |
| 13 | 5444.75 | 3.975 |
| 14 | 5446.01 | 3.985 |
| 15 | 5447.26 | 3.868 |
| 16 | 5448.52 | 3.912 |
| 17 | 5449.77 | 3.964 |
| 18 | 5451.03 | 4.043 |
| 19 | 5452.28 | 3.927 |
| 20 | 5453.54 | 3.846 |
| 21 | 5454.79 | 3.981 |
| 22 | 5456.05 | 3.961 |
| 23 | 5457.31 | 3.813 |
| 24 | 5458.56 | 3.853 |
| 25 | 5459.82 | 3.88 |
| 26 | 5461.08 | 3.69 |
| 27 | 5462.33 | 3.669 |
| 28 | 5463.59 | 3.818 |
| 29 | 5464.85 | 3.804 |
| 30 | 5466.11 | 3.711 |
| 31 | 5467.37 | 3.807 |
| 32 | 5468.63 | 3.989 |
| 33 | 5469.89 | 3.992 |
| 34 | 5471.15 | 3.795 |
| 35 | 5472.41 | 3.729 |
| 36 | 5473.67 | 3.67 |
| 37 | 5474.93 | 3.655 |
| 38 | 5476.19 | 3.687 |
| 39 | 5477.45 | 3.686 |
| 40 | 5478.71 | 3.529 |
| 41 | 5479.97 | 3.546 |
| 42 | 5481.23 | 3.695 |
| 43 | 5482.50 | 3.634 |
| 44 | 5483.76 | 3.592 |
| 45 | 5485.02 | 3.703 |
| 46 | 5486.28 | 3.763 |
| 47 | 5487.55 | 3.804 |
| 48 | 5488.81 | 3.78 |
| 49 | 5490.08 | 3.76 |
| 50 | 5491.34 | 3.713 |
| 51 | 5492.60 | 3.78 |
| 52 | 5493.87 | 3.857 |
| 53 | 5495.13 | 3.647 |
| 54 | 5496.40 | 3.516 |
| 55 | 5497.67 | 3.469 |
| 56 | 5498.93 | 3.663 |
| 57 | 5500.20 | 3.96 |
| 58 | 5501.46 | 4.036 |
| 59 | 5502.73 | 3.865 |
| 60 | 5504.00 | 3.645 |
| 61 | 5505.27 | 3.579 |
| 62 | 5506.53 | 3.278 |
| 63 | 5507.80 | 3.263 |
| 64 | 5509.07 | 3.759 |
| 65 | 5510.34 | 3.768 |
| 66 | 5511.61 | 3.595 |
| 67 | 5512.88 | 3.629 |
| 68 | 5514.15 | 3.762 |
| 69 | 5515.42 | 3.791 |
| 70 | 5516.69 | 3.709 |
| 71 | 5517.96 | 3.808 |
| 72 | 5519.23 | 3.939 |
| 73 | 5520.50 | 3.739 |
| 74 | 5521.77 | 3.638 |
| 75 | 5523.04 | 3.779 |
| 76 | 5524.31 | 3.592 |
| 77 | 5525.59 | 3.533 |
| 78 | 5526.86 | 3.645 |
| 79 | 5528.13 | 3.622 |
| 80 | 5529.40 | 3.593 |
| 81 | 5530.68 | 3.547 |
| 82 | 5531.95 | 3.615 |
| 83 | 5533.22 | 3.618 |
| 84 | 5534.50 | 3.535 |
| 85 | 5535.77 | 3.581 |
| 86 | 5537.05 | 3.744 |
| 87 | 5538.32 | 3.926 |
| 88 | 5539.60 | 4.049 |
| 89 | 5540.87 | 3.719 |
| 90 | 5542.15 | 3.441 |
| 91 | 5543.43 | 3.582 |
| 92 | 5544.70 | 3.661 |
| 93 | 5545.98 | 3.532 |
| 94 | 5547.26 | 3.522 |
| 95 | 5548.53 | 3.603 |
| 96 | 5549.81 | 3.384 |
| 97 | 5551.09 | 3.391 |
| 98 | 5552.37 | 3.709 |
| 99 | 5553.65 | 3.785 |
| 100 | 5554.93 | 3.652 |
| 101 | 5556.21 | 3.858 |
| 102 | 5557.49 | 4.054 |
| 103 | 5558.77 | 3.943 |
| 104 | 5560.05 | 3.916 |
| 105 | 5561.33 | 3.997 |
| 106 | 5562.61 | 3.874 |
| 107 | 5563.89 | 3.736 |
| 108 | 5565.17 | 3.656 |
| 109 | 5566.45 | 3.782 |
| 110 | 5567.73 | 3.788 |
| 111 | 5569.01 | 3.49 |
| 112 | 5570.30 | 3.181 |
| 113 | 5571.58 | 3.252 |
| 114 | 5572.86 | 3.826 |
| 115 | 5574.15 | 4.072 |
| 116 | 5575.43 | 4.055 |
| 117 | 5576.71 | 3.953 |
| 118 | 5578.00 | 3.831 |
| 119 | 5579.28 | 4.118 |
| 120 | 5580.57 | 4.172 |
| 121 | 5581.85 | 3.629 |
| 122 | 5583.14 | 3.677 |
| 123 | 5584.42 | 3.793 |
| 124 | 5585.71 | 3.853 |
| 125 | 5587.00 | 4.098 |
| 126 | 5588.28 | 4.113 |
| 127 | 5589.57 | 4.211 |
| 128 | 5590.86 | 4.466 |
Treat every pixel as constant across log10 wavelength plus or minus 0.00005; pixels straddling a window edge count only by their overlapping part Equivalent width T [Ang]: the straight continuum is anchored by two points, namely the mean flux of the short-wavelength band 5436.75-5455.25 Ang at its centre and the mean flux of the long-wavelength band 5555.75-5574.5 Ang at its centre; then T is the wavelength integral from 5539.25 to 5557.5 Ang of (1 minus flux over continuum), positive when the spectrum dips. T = 0.5 Ang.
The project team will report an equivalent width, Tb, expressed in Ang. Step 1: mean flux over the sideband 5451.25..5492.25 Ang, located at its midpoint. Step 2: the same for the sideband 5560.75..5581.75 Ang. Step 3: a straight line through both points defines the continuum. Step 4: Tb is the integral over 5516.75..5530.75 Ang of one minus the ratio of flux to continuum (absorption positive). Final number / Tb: 0.4 Ang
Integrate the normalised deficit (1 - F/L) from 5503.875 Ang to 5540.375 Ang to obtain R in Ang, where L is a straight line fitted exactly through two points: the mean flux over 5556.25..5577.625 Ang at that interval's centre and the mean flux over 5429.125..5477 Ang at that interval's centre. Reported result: 0.98 Ang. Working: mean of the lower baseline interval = 3.73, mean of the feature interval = 3.67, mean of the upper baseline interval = 3.79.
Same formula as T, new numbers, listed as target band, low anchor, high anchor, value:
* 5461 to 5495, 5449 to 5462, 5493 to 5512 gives 0.42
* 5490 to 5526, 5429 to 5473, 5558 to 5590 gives 0.88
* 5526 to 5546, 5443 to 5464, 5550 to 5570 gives 0.69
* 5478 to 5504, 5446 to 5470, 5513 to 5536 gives 0.39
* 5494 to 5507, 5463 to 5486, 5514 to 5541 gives 0.13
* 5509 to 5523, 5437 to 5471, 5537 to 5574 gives -0.03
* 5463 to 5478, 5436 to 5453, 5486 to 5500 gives -0.29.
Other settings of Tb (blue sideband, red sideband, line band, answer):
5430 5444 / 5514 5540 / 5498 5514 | -0.11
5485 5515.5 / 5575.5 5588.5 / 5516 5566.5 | 1.45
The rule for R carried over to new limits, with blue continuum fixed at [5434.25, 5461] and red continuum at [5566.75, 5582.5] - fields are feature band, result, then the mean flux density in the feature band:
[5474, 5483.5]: 0.27 Ang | 3.63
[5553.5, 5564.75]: -0.28 Ang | 3.87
